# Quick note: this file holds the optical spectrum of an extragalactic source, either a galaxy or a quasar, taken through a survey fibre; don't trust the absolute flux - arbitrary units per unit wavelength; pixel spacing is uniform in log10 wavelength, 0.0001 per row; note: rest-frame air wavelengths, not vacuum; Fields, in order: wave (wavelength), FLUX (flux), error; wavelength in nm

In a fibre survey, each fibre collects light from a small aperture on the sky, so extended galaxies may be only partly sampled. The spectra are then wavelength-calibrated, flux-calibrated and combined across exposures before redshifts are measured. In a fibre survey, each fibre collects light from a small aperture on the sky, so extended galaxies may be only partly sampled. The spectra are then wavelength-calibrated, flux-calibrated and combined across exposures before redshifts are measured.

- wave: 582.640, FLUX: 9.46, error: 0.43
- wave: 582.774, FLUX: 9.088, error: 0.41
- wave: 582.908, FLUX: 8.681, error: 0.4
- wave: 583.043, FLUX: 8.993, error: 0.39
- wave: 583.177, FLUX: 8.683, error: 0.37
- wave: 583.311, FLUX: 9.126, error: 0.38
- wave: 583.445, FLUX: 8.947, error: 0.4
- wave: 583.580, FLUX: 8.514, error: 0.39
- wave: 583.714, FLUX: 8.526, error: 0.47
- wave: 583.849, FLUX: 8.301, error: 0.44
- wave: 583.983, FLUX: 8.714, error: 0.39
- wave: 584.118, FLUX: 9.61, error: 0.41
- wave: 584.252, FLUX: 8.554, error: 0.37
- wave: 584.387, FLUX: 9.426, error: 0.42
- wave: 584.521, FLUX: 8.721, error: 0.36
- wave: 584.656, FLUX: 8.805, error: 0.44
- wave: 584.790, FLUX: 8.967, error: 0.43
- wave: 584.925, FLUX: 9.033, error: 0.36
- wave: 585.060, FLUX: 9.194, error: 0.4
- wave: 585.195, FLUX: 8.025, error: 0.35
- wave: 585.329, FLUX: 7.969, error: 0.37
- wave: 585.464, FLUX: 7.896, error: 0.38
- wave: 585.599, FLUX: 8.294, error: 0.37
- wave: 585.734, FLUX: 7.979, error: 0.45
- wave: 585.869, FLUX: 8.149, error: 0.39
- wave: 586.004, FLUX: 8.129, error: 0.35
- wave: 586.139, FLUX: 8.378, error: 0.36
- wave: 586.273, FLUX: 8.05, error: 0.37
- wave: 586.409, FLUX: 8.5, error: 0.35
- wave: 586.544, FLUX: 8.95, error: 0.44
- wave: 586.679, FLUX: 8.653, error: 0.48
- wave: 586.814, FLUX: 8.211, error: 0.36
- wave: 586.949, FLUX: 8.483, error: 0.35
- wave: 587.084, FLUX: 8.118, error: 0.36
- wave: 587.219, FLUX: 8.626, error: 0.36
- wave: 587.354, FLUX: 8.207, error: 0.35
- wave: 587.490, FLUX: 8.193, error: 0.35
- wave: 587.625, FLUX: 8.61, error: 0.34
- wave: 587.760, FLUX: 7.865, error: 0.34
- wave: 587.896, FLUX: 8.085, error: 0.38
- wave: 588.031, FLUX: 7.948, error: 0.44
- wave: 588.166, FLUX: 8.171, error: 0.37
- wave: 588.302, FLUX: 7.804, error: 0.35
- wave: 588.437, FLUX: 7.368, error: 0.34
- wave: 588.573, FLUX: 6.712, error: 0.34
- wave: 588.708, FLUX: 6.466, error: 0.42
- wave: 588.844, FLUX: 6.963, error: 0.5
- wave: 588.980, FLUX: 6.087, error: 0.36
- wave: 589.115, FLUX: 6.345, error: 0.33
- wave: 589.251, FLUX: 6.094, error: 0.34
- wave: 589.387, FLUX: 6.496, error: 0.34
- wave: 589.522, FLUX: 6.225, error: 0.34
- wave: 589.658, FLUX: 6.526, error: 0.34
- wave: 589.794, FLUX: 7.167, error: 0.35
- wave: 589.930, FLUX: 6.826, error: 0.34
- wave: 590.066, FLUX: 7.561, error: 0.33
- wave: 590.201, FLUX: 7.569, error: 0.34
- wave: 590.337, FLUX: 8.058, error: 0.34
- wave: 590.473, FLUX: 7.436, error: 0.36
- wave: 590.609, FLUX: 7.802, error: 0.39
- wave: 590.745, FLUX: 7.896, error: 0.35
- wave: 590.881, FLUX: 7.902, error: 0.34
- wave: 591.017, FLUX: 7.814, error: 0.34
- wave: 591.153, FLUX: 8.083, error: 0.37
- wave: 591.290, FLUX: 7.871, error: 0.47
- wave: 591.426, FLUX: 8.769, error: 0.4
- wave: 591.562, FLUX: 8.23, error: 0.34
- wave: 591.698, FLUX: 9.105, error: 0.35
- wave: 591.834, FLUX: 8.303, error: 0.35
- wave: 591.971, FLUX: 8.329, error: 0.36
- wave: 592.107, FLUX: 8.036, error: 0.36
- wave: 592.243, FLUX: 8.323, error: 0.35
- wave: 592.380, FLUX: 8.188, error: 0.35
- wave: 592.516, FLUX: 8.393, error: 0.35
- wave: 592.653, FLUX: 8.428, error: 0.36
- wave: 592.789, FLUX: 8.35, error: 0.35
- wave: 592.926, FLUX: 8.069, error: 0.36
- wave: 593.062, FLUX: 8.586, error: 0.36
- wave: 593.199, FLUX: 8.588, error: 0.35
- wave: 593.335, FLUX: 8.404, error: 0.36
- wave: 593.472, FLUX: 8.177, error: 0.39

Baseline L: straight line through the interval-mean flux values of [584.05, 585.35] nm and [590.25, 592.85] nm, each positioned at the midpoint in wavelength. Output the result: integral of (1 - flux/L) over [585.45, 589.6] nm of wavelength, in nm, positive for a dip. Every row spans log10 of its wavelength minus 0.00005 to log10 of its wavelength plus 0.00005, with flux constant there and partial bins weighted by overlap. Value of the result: 0.41 nm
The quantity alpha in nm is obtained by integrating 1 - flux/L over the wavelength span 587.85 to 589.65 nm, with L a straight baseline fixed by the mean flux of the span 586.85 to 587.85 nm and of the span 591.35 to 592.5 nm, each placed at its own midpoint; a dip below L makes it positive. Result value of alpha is 0.30 nm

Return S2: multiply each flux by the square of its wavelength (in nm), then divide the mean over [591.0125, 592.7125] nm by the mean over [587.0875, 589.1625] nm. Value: 1.11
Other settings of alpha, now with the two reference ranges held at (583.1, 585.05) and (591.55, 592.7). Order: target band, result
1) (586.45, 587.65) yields 0.033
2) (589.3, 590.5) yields 0.203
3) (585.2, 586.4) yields 0.087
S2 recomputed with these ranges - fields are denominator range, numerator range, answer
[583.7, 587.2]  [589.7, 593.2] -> 0.96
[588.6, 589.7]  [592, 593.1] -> 1.31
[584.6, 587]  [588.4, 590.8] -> 0.84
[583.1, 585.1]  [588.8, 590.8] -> 0.80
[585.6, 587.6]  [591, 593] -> 1.01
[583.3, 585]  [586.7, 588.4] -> 0.94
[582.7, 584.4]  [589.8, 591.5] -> 0.90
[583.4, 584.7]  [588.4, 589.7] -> 0.75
